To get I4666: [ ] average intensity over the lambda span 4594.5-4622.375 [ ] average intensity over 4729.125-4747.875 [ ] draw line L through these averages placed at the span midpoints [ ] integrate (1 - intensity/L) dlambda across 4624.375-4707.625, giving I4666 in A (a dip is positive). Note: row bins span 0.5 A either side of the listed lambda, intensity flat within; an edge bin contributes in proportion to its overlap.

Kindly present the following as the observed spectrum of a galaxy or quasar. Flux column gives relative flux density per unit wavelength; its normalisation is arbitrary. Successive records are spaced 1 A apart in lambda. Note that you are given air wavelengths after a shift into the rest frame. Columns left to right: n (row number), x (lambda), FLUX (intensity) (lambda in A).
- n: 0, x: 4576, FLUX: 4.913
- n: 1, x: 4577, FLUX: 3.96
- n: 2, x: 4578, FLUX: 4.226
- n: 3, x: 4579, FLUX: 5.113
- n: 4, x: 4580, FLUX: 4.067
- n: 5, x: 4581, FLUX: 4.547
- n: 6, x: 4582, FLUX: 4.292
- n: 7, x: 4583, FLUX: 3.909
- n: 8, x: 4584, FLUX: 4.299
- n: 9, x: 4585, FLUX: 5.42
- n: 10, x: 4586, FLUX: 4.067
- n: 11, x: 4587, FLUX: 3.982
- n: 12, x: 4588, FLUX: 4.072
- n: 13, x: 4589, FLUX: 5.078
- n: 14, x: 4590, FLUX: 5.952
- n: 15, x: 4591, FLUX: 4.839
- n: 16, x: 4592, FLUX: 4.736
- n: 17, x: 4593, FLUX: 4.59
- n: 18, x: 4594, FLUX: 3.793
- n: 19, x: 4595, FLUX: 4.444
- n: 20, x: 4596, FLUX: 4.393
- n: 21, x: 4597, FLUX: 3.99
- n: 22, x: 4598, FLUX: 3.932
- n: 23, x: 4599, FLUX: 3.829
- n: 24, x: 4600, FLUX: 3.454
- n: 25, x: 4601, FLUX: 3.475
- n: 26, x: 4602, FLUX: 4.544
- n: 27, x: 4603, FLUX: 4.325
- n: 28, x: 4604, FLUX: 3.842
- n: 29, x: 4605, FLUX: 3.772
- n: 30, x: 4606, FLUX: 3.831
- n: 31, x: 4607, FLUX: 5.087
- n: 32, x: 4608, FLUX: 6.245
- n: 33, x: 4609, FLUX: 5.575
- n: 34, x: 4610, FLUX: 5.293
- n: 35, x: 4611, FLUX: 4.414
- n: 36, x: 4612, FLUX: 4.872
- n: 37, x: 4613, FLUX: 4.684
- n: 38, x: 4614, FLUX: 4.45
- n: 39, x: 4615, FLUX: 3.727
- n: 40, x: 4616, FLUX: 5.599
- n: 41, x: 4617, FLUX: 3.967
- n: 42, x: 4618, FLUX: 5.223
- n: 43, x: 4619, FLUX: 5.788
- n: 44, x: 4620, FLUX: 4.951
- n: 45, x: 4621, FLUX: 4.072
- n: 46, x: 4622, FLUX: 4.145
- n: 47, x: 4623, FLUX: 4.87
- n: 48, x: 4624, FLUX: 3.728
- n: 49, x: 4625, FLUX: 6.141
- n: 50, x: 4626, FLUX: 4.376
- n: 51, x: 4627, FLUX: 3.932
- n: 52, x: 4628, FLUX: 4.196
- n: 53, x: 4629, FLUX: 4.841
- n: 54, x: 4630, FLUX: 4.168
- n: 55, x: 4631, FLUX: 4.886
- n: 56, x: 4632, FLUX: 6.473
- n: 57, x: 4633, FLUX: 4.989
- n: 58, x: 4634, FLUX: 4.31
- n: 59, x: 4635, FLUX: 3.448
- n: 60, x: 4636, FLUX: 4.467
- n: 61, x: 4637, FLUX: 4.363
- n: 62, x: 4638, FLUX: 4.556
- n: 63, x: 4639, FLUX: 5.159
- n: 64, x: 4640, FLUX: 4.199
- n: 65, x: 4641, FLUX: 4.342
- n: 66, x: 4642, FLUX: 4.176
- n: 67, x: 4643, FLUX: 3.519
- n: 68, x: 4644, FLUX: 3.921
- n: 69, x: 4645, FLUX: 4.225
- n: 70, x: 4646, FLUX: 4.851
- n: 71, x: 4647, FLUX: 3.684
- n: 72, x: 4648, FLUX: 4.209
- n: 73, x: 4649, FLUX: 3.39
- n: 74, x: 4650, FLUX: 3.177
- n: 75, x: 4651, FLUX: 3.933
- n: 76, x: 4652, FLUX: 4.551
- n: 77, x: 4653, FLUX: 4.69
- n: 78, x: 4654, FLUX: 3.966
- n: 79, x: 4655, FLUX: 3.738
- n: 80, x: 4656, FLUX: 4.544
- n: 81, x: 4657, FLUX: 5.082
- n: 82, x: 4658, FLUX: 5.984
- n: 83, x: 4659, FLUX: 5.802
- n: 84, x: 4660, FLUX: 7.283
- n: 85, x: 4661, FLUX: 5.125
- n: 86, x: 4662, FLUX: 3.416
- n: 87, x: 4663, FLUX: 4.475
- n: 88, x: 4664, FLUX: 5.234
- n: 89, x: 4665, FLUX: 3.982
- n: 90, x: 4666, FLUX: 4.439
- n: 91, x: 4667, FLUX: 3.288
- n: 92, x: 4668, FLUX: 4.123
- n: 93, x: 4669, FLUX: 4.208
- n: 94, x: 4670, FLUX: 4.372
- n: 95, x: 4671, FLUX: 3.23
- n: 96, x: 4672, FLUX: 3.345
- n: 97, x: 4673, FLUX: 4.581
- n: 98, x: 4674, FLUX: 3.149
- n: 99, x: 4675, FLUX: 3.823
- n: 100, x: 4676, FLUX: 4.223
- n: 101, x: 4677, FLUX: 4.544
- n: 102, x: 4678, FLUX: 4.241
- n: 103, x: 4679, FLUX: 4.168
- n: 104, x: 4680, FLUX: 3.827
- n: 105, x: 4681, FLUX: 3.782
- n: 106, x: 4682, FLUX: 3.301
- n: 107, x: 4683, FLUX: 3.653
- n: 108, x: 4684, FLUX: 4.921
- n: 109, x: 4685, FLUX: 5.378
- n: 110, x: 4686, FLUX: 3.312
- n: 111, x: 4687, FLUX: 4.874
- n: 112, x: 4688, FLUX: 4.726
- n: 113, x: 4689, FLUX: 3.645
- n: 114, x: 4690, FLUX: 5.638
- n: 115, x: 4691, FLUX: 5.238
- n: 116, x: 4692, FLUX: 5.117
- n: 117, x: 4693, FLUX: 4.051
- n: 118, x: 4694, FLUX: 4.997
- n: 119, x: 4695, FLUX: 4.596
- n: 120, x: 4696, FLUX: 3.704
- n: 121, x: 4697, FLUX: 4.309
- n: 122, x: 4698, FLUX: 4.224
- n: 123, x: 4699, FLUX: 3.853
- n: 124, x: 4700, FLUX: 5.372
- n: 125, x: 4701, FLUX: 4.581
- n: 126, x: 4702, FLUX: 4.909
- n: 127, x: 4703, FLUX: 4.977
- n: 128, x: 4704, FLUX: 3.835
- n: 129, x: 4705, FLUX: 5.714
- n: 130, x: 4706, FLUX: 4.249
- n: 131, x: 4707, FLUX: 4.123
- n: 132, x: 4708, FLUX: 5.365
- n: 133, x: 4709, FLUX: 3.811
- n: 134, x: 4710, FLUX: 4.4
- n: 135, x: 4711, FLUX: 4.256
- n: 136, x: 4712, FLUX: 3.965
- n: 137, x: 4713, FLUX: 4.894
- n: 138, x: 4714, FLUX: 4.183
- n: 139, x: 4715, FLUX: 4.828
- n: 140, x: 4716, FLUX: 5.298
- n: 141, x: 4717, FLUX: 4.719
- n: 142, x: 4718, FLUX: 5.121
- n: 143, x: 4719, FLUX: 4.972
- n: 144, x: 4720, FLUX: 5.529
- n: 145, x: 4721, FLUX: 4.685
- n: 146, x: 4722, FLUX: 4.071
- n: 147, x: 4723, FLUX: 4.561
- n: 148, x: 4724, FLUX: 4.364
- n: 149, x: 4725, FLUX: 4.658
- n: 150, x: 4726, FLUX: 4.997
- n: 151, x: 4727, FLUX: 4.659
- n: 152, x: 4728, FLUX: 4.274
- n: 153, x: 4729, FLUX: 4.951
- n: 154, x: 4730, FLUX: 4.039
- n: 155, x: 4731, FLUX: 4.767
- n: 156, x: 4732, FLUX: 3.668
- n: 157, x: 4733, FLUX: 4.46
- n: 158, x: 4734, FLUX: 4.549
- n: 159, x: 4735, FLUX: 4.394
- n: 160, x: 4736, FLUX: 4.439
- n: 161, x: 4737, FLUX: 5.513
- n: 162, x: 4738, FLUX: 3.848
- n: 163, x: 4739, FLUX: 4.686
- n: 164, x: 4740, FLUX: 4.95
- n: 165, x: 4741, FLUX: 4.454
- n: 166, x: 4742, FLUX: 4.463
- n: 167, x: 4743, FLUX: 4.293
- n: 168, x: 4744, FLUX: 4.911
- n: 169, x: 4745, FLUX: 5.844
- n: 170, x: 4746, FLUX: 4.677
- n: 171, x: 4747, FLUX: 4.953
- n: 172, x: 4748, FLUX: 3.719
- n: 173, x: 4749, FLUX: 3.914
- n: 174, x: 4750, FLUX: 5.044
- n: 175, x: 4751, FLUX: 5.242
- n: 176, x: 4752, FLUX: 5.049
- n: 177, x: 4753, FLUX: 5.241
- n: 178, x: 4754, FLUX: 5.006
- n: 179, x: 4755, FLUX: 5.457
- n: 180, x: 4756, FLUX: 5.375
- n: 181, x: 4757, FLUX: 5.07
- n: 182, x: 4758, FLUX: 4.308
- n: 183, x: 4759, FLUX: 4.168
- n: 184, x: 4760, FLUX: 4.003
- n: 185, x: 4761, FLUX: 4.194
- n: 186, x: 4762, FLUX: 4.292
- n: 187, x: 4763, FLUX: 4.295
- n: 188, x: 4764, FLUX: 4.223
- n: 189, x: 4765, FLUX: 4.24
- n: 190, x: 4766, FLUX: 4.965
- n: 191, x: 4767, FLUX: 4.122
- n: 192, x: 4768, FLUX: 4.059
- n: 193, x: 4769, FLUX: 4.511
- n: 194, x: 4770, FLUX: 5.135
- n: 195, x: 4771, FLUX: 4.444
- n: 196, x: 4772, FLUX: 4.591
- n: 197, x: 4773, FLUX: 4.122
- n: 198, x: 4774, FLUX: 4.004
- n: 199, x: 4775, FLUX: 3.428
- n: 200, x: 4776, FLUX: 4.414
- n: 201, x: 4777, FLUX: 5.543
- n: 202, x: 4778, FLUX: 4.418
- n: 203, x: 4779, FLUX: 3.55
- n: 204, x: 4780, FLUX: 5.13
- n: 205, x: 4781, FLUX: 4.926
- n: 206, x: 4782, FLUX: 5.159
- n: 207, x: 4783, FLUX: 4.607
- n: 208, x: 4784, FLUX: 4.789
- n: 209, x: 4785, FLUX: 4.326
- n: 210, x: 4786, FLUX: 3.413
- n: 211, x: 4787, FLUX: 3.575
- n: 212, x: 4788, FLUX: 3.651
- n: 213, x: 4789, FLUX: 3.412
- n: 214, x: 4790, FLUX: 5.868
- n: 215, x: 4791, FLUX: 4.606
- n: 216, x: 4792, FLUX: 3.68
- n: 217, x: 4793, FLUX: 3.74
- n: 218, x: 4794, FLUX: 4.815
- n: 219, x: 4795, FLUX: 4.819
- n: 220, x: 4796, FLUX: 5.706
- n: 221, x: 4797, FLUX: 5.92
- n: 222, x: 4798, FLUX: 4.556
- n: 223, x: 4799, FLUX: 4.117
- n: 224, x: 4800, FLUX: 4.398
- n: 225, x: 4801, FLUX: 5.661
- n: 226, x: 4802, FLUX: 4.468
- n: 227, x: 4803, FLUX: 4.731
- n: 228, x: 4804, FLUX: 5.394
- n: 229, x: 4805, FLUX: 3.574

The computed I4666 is 2.31 A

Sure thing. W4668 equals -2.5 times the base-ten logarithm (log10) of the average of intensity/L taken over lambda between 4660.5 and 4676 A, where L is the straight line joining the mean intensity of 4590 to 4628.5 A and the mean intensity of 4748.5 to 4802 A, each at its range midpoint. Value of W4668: 0.12 mag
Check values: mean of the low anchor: 4.52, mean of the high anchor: 4.55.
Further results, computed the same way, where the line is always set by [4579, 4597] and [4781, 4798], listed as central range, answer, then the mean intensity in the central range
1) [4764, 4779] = 0.03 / 4.39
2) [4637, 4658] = 0.07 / 4.24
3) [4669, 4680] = 0.14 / 3.97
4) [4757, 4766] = 0.05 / 4.3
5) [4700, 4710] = -0.03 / 4.64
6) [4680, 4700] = 0.03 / 4.4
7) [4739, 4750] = -0.03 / 4.64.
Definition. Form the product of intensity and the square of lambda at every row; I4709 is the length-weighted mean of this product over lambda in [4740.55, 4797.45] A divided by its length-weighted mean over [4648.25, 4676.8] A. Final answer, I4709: 1.10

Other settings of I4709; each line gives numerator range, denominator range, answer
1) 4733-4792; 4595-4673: 1.08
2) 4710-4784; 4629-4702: 1.09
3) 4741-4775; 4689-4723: 1.01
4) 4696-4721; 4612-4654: 1.08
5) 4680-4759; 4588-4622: 1.06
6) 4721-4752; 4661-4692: 1.12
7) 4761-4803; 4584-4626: 1.06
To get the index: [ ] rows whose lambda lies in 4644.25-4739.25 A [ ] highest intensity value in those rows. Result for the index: 7.283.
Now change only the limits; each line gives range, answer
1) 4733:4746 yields 5.844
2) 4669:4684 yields 4.921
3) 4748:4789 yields 5.543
